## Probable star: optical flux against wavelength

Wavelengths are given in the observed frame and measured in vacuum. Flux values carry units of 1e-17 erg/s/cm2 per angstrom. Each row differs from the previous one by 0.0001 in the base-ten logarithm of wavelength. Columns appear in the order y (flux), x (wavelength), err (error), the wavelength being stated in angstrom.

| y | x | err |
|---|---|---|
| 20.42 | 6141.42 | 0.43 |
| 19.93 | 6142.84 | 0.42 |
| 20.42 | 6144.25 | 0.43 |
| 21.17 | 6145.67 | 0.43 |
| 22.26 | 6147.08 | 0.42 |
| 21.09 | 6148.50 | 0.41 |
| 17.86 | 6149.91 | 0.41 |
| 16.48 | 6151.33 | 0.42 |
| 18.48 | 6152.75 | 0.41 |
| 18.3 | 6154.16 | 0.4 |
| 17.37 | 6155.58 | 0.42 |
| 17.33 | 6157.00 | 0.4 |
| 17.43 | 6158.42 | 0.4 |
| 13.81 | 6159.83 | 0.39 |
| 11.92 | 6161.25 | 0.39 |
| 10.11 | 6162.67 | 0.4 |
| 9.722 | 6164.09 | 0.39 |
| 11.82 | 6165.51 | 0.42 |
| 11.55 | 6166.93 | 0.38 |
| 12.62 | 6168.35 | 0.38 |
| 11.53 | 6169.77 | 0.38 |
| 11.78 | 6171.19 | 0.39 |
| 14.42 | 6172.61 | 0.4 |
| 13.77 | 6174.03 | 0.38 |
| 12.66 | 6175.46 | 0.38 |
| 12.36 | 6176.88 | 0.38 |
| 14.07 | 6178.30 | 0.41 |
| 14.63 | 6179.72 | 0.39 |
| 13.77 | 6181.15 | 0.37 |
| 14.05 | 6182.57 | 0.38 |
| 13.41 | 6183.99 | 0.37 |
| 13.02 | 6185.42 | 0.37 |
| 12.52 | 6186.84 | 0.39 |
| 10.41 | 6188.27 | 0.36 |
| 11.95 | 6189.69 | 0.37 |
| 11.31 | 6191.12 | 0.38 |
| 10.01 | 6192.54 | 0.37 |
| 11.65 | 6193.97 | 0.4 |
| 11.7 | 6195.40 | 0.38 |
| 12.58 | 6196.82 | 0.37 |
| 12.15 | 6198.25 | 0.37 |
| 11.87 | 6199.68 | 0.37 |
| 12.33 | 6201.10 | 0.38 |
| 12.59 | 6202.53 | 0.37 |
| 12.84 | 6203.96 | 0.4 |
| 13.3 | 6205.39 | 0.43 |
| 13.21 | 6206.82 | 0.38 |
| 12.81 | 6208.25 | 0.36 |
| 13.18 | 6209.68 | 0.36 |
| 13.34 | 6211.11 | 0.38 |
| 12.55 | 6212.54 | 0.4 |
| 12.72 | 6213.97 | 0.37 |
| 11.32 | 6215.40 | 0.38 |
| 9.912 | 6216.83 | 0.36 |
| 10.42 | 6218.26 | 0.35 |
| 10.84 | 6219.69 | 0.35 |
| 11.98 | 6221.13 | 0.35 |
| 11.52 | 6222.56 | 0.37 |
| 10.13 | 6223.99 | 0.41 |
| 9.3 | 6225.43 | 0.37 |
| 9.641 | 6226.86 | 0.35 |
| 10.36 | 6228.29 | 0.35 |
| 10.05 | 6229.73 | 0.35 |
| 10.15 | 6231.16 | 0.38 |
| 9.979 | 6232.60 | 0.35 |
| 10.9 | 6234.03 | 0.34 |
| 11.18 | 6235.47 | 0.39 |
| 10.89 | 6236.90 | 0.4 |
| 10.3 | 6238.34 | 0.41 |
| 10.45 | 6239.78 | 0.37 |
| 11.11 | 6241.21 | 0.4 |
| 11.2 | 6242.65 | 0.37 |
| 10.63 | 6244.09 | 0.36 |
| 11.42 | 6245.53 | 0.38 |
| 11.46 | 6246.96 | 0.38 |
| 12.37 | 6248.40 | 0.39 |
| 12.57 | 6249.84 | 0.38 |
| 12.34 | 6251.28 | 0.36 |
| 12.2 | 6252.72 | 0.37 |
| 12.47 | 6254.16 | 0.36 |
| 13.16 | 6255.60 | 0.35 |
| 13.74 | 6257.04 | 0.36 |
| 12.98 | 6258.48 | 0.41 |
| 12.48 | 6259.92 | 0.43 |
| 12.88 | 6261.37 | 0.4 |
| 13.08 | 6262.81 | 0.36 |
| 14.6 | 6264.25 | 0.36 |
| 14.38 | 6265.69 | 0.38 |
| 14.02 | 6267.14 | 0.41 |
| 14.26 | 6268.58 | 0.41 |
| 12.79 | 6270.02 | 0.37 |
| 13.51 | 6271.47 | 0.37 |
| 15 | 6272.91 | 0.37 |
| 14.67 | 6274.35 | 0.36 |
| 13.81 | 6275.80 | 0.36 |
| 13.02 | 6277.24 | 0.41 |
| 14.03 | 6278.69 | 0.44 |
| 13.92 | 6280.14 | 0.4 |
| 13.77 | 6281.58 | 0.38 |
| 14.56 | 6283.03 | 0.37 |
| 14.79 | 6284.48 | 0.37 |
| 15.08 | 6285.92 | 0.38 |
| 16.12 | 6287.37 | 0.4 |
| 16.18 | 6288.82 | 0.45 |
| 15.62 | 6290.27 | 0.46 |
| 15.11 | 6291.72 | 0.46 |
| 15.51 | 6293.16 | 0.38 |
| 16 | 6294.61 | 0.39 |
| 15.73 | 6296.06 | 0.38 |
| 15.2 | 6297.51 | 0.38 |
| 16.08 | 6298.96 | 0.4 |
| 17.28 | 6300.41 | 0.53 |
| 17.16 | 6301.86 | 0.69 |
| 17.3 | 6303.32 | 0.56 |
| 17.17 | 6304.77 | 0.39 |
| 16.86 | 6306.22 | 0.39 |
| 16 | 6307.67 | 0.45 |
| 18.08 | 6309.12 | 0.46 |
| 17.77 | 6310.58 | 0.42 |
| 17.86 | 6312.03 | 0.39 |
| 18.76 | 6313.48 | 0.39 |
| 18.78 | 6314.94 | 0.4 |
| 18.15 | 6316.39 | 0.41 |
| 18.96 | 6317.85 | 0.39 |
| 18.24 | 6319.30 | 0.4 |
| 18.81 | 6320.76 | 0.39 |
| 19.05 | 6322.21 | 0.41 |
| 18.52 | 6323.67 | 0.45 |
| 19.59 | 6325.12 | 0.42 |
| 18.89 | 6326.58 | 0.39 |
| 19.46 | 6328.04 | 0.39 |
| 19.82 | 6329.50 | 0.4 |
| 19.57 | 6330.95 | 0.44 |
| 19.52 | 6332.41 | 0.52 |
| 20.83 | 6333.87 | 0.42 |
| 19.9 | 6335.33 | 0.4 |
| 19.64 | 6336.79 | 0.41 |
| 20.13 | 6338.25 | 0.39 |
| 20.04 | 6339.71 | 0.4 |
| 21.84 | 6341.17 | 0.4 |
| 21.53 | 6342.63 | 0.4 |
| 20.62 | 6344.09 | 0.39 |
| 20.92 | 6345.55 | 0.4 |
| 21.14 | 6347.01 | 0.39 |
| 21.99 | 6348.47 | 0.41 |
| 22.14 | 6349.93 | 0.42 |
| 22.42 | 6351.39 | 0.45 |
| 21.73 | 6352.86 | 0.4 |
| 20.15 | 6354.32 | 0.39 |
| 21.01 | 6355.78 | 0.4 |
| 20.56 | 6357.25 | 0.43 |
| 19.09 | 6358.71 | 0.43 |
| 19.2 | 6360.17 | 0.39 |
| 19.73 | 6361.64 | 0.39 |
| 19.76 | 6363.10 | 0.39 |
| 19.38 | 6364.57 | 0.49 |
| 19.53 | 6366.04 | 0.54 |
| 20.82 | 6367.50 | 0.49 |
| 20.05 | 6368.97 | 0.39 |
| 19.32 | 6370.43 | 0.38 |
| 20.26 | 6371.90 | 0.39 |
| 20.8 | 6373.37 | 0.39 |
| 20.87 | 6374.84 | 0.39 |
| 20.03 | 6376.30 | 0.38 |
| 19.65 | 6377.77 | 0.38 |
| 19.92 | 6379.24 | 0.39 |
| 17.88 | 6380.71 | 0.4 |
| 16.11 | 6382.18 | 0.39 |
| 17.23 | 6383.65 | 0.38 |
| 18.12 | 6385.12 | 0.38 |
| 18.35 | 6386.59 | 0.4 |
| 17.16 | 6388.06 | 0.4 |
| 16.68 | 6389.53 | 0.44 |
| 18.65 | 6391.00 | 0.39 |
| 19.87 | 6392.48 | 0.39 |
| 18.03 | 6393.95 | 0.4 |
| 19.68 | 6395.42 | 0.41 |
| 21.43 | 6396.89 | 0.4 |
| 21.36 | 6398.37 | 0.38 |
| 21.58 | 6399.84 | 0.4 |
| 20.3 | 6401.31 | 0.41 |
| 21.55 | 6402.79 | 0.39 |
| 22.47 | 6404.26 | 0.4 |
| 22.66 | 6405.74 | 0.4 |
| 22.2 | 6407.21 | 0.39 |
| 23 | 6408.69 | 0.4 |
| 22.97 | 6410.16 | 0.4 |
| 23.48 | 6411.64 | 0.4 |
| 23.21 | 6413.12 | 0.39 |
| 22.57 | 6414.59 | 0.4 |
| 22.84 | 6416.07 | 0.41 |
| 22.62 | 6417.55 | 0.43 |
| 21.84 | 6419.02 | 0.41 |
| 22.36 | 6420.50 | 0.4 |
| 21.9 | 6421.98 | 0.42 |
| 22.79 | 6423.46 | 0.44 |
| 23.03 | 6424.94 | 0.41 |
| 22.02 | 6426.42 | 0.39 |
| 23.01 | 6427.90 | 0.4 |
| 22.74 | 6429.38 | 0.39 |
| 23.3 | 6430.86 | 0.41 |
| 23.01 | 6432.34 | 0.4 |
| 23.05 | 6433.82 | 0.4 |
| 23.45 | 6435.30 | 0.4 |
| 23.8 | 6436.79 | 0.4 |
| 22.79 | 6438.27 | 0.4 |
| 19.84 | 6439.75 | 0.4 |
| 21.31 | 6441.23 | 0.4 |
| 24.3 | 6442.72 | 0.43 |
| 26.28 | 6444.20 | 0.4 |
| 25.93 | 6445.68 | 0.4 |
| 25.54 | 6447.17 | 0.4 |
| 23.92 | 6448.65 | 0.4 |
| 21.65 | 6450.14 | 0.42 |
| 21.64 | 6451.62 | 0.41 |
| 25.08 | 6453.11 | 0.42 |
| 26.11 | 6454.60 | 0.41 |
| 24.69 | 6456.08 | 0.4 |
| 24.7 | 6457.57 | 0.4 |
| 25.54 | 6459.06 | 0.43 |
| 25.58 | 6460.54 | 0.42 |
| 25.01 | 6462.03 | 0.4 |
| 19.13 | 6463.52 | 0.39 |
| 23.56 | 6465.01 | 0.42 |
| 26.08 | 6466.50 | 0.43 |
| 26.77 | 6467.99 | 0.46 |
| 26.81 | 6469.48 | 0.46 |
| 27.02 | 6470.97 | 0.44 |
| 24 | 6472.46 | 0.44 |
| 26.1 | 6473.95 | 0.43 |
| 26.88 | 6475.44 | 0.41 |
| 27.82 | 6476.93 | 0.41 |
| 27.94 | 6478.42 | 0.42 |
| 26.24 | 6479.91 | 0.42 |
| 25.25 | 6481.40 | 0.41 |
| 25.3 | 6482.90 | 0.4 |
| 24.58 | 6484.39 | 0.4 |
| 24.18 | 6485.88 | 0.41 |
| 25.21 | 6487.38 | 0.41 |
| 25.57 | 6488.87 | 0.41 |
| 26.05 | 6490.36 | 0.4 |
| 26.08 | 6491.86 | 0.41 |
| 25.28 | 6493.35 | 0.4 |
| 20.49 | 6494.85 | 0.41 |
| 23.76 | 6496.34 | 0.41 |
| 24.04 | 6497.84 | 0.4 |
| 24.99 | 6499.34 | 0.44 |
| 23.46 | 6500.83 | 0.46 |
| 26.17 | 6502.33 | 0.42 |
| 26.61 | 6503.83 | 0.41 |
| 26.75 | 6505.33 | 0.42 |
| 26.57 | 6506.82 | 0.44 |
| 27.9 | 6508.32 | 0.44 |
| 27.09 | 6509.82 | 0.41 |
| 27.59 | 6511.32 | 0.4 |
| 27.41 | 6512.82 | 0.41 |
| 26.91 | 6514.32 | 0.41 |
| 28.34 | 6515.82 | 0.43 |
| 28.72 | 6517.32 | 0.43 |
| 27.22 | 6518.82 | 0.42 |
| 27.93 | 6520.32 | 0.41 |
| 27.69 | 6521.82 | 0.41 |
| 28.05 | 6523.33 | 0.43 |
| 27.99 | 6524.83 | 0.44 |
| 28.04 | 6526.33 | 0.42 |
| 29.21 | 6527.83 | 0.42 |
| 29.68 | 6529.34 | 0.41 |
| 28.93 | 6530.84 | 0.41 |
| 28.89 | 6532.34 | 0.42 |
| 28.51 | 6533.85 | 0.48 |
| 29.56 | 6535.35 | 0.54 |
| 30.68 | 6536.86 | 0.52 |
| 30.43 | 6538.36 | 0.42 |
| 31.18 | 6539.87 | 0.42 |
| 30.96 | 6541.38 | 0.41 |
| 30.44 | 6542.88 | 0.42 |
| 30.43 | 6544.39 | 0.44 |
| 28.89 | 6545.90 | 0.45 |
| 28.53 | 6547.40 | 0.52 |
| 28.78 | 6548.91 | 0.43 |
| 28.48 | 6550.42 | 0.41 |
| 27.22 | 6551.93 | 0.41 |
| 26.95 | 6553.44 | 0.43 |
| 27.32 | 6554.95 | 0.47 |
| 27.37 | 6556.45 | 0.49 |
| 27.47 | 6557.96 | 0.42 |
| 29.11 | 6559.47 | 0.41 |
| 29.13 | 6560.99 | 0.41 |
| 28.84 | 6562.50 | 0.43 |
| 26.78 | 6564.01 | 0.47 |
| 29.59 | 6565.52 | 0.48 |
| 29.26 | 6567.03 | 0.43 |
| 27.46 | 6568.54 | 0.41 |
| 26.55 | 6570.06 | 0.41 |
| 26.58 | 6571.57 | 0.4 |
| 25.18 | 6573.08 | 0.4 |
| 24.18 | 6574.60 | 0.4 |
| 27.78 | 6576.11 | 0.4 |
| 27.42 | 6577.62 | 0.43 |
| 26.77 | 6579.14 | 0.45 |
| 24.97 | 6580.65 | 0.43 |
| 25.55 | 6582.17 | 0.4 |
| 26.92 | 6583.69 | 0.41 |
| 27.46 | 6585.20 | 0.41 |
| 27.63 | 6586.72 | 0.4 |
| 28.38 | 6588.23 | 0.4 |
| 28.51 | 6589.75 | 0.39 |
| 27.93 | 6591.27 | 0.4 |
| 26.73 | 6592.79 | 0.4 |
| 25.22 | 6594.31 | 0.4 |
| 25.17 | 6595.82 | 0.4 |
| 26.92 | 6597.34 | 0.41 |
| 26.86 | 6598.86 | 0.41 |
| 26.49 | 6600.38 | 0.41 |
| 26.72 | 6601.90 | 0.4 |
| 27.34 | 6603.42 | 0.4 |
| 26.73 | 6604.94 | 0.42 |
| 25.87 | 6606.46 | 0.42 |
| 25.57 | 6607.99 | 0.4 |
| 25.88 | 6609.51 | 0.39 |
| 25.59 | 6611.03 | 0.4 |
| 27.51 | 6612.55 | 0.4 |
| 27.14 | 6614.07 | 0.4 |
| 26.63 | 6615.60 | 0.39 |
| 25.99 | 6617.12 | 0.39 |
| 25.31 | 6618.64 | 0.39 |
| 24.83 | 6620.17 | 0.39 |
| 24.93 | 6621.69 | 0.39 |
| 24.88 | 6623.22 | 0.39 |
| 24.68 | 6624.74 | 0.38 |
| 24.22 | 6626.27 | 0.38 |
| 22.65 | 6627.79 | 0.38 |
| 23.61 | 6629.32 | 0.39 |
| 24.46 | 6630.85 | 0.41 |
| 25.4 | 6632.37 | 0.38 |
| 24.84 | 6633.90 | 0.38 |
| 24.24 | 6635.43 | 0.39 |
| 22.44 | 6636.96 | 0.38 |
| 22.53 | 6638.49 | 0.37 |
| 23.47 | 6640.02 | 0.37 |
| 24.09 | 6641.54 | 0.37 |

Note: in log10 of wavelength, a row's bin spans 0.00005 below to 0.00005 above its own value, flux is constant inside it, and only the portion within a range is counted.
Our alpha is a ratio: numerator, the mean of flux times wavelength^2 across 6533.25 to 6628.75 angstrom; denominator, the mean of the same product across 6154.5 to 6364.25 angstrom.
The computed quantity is 2.02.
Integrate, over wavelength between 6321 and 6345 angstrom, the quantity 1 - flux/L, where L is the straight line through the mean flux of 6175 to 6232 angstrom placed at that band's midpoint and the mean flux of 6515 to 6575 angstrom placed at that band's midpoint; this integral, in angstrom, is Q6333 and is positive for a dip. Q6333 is -2.3 angstrom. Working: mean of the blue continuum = 12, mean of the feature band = 19.9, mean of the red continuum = 28.4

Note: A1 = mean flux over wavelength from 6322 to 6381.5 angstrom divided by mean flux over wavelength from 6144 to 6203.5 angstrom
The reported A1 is 1.4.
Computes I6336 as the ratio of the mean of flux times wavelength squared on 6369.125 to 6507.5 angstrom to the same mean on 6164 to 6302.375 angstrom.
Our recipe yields 1.9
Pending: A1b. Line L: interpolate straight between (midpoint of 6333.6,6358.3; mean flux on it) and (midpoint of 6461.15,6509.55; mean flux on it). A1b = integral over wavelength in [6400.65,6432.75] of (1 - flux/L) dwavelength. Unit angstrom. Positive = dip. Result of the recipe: 0.9 angstrom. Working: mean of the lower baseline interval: 21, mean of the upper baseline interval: 25.4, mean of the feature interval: 22.5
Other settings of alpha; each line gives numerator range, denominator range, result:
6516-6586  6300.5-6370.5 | 1.54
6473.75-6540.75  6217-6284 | 2.40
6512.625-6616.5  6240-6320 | 2.05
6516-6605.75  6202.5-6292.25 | 2.45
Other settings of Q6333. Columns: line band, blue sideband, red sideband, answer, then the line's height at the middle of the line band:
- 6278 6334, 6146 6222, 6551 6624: 1.0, 17.4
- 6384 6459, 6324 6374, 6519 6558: 4.4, 23.6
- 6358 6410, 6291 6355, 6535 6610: 2.9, 21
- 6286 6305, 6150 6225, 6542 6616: 0.8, 16.8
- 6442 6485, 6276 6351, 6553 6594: -3.4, 23.3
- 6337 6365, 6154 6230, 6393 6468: -1.8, 19.5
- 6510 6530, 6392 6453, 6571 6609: -2.5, 24.9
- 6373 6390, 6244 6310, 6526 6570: 1.2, 20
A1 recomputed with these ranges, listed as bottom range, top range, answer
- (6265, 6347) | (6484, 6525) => 1.52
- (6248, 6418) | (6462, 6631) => 1.48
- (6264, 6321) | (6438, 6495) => 1.57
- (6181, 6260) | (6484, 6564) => 2.34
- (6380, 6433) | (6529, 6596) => 1.33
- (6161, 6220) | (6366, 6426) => 1.68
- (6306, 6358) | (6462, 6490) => 1.29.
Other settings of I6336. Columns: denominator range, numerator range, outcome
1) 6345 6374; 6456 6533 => 1.33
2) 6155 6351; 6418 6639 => 1.96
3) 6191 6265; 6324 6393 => 1.76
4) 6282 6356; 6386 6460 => 1.25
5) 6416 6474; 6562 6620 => 1.18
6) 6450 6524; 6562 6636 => 1.06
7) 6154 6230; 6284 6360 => 1.57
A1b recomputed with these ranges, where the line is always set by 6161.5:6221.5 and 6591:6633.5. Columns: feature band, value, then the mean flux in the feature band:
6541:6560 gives -3.9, 28.6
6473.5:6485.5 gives -2.6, 26.2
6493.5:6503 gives -0.8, 23.9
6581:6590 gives -0.9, 27.2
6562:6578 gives -1.9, 27.2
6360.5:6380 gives -2.2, 20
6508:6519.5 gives -2.6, 27.6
